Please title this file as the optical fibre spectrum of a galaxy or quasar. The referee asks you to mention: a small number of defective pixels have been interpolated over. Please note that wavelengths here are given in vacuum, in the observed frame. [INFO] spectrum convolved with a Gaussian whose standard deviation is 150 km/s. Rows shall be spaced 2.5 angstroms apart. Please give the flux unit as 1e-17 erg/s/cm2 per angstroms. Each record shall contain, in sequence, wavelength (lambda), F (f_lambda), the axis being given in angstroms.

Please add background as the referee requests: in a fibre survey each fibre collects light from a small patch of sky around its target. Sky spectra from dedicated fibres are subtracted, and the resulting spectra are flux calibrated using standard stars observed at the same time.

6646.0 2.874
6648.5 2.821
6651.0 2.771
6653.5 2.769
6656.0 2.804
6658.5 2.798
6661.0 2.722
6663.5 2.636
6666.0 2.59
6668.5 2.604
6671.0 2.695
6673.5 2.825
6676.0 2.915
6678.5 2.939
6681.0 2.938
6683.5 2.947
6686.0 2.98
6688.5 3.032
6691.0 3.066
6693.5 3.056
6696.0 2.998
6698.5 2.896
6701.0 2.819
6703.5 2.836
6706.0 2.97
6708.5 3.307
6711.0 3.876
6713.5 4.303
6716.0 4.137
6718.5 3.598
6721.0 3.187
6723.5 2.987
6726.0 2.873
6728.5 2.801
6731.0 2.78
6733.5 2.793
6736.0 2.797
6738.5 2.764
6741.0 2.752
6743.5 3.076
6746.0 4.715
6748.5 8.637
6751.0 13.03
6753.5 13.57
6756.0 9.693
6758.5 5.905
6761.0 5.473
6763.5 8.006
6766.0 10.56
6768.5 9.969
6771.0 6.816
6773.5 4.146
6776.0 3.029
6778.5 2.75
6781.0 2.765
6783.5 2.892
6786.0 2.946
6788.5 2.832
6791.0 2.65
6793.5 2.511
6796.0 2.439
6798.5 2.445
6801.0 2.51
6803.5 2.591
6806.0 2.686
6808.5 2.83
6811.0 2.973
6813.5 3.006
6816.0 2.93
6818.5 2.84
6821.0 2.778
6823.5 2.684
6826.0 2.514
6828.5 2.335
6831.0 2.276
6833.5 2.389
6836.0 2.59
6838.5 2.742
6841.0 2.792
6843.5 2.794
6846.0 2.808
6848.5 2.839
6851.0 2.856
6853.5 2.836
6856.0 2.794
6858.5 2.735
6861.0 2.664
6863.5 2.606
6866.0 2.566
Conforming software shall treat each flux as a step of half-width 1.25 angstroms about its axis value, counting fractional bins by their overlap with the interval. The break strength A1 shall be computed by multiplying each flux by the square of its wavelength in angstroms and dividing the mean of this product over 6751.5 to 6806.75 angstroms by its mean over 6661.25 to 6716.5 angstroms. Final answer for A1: 1.71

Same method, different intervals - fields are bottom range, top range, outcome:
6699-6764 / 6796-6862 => 0.58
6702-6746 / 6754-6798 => 1.62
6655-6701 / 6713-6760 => 1.82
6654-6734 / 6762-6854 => 1.17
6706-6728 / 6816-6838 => 0.77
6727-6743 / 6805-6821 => 1.05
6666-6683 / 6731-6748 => 1.22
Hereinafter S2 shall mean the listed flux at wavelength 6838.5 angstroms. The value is 2.742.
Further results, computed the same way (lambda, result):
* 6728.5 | 2.801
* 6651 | 2.771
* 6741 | 2.752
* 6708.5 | 3.307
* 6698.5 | 2.896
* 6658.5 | 2.798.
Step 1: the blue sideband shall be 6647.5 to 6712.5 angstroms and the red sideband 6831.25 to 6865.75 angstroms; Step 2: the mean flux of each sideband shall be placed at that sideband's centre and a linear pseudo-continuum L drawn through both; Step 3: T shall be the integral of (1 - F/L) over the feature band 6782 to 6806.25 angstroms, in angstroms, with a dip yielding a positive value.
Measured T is 1.1 angstroms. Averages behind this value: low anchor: 2.91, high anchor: 2.71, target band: 2.65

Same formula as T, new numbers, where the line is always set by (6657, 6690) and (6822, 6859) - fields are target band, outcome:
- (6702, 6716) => -3.6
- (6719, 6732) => -0.9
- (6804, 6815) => -0.7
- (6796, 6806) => 0.6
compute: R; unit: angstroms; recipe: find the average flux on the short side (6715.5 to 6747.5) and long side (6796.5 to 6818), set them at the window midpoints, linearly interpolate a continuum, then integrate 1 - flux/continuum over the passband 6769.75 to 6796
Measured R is -3.6 angstroms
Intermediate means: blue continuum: 3.19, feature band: 3.29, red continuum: 2.74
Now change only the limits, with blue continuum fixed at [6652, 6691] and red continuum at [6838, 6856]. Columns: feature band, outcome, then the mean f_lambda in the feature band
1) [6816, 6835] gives 1.6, 2.57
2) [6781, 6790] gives -0.2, 2.87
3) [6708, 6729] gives -4.9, 3.48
